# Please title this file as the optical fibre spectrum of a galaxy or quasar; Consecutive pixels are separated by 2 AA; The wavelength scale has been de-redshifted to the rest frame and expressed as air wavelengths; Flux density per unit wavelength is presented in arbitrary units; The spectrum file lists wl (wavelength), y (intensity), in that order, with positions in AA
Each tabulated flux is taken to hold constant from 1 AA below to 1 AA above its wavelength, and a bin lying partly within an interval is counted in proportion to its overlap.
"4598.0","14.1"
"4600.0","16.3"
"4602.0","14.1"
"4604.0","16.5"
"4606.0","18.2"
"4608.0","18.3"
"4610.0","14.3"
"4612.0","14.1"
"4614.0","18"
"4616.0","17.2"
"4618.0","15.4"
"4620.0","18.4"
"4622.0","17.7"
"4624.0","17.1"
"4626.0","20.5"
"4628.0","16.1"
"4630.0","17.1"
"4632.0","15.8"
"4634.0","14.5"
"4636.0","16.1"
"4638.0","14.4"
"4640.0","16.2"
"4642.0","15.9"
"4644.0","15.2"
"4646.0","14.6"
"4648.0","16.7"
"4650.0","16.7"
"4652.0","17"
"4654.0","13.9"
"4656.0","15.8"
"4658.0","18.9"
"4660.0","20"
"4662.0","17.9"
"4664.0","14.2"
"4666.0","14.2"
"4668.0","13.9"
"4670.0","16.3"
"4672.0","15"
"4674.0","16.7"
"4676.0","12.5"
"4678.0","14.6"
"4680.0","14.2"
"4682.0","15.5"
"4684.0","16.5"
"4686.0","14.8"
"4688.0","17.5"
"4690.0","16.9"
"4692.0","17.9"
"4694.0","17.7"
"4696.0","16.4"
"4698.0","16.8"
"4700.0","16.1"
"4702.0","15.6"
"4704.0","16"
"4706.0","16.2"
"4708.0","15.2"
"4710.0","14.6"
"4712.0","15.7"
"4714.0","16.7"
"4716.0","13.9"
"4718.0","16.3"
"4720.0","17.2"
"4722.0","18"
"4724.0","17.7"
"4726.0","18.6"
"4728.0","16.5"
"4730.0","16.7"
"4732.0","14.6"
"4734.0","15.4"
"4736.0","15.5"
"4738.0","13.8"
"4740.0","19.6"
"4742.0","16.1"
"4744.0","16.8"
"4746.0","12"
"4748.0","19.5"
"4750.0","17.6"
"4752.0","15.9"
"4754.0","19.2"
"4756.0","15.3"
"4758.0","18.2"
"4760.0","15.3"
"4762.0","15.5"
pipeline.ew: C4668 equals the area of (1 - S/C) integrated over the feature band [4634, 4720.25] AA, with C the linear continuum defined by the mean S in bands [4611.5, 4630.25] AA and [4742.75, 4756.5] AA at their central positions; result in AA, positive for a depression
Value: 5.6 AA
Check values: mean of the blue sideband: 17.2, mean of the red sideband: 16.7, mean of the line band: 15.9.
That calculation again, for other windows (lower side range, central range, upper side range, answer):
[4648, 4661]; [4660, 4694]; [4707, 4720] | 1.5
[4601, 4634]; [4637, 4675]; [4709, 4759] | 1.5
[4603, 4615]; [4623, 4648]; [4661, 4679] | -0.4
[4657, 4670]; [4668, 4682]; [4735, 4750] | 1.4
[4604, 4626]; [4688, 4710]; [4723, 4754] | 0.3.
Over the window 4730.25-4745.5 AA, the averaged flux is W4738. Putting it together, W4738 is 15.9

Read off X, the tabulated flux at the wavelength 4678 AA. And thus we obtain 14.6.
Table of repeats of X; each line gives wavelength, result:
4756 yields 15.3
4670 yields 16.3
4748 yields 19.5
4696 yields 16.4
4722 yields 18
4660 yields 20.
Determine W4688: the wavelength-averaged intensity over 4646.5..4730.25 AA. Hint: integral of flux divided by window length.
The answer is 16.2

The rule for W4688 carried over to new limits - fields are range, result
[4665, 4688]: 15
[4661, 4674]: 15.4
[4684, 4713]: 16.3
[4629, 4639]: 15.6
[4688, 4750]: 16.4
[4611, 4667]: 16.4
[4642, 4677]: 15.9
